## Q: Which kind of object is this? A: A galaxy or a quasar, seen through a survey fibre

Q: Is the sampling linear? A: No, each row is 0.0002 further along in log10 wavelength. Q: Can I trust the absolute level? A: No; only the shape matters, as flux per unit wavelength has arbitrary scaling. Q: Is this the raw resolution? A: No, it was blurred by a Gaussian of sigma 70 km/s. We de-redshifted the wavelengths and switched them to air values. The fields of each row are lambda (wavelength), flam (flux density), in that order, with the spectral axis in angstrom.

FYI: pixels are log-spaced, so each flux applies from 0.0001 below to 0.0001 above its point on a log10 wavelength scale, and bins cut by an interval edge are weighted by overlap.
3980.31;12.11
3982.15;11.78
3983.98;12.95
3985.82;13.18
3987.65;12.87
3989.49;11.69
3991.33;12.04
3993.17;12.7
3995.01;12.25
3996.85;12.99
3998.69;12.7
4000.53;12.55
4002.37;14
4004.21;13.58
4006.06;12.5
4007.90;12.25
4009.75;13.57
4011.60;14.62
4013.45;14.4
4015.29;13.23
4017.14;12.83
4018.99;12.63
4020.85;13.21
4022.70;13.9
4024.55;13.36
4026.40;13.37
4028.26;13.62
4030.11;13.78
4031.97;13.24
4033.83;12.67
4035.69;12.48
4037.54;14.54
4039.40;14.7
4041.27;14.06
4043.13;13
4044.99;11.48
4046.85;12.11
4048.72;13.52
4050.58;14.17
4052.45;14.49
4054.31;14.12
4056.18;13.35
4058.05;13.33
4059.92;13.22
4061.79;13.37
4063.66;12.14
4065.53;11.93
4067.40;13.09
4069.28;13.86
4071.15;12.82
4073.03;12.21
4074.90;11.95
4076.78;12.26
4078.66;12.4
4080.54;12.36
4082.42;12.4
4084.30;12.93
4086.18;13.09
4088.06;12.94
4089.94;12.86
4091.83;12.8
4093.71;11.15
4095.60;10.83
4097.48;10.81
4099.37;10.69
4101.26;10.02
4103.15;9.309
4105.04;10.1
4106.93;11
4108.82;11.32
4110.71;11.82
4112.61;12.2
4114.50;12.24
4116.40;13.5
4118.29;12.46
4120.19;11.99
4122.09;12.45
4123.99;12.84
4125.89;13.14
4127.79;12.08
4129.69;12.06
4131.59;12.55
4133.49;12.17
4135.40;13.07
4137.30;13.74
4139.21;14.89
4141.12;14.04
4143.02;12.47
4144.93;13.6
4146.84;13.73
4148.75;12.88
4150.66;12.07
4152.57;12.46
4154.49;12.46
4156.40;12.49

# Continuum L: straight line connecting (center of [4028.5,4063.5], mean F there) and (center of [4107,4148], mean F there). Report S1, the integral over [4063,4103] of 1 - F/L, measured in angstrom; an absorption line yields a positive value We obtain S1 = 3.0 angstrom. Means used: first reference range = 13.4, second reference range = 12.7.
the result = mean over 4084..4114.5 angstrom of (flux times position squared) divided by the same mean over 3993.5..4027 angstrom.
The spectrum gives 0.91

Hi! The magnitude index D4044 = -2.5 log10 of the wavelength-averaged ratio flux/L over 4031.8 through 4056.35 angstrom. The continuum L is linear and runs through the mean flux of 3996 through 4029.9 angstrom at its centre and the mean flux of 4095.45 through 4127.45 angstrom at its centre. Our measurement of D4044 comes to -0.06 mag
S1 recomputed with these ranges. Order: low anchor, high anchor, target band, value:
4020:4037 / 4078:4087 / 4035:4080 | -0.5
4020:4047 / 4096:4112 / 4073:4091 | -1.7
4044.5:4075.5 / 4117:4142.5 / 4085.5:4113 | 3.4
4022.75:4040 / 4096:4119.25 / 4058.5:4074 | -0.4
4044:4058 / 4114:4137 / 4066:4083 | 0.7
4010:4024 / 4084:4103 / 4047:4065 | -1.2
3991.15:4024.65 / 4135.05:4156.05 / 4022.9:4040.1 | -0.5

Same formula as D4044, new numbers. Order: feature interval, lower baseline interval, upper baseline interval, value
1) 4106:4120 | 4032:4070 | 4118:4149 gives 0.08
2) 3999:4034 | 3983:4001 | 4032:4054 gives -0.03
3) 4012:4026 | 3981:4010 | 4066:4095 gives -0.06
